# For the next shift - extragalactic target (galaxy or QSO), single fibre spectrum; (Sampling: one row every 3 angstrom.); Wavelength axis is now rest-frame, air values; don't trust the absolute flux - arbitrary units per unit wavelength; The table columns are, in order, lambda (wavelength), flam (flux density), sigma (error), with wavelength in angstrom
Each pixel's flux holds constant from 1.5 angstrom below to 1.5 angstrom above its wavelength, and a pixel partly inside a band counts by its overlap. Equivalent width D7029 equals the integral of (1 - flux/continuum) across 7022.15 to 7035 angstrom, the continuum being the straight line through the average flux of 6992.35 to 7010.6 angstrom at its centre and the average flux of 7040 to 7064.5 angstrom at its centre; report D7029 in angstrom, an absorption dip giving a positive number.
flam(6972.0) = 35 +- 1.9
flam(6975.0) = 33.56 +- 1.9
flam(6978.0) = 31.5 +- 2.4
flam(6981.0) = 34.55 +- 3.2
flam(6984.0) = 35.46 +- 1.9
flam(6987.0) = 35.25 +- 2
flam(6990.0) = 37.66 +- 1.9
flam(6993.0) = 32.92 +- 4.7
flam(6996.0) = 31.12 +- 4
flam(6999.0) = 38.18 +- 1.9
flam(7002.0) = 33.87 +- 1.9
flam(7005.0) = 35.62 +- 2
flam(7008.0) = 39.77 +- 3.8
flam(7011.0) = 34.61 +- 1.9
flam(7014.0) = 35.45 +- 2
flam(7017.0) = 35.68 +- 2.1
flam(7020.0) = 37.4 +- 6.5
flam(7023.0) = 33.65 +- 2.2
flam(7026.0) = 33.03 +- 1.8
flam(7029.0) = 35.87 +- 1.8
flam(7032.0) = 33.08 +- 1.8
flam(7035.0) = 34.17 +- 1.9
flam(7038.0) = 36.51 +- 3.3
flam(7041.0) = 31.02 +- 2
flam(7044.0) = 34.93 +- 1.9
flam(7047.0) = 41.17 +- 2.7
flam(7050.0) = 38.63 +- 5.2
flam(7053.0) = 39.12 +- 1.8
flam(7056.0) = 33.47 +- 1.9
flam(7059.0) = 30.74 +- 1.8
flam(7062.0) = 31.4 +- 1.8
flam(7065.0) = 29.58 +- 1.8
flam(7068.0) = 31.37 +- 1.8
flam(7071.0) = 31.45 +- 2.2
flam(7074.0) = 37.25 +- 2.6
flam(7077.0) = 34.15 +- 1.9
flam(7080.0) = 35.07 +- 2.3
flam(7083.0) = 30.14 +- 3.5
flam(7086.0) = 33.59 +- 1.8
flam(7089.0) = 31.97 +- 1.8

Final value 0.42 angstrom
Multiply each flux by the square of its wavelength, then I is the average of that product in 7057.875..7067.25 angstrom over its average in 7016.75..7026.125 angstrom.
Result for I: 0.88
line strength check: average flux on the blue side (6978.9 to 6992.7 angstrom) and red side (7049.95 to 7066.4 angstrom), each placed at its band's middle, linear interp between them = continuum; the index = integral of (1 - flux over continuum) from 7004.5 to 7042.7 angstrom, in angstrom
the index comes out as -0.80 angstrom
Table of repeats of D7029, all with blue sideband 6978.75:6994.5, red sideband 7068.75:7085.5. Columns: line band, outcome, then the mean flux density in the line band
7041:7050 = -0.8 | 37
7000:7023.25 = -0.9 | 35.9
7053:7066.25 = 0.6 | 32.2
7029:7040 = -0.1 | 34.6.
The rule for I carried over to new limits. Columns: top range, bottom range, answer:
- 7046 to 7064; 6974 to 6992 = 1.04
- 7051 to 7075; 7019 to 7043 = 0.97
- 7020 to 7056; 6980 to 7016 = 1.02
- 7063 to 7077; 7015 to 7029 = 0.94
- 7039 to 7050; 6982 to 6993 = 1.03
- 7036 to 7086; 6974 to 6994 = 1.01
